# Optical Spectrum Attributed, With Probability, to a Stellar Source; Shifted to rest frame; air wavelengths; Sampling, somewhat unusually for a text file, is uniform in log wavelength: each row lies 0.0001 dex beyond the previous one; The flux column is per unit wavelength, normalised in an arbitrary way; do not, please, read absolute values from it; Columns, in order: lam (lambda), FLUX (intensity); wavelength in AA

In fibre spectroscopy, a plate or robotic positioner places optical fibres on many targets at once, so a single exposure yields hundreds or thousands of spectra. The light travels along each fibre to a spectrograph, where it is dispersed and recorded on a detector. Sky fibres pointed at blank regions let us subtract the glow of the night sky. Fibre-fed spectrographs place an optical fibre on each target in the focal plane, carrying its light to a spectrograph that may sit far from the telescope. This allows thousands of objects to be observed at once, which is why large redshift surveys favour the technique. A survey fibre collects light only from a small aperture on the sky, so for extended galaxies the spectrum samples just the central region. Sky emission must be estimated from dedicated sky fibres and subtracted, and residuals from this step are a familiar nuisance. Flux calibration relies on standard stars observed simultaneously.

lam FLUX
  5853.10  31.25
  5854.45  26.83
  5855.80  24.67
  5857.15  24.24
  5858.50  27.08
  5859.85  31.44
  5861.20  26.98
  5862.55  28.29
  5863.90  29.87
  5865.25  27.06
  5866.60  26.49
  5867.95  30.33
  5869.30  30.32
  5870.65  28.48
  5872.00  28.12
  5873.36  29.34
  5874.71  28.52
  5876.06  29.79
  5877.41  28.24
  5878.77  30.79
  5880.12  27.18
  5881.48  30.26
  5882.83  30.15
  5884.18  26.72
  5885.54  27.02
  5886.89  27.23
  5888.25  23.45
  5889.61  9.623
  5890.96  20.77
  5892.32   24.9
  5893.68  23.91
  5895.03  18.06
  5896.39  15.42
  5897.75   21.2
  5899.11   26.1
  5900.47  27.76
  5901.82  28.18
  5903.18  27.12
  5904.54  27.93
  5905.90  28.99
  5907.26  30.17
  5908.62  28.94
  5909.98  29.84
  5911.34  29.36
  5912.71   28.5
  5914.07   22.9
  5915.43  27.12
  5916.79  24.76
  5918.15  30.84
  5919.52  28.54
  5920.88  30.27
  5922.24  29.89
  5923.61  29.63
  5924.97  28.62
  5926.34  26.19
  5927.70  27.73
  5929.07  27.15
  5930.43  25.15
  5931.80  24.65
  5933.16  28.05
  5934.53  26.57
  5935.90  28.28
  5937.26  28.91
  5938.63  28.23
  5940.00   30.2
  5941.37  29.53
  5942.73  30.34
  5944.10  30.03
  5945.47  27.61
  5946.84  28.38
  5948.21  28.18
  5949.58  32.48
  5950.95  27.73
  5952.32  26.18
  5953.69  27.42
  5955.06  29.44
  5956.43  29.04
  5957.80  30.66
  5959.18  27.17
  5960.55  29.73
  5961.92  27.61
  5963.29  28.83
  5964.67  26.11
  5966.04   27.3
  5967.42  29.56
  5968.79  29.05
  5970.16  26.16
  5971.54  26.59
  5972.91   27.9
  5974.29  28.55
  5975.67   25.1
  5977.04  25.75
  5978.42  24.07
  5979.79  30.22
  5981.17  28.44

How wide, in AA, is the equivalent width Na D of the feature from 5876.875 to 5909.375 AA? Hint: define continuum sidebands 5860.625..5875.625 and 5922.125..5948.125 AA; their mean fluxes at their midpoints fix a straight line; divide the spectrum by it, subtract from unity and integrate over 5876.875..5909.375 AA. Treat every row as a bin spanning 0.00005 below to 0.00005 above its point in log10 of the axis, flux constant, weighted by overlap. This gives 3.4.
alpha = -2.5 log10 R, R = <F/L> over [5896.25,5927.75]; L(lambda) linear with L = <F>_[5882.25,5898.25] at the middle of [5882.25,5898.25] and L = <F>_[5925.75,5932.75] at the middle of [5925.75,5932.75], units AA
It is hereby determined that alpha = -0.12 mag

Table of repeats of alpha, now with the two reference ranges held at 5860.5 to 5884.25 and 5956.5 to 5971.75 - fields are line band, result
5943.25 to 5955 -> -0.012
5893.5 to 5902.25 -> 0.248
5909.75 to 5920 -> 0.034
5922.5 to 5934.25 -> 0.046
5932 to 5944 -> -0.013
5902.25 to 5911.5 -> -0.012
